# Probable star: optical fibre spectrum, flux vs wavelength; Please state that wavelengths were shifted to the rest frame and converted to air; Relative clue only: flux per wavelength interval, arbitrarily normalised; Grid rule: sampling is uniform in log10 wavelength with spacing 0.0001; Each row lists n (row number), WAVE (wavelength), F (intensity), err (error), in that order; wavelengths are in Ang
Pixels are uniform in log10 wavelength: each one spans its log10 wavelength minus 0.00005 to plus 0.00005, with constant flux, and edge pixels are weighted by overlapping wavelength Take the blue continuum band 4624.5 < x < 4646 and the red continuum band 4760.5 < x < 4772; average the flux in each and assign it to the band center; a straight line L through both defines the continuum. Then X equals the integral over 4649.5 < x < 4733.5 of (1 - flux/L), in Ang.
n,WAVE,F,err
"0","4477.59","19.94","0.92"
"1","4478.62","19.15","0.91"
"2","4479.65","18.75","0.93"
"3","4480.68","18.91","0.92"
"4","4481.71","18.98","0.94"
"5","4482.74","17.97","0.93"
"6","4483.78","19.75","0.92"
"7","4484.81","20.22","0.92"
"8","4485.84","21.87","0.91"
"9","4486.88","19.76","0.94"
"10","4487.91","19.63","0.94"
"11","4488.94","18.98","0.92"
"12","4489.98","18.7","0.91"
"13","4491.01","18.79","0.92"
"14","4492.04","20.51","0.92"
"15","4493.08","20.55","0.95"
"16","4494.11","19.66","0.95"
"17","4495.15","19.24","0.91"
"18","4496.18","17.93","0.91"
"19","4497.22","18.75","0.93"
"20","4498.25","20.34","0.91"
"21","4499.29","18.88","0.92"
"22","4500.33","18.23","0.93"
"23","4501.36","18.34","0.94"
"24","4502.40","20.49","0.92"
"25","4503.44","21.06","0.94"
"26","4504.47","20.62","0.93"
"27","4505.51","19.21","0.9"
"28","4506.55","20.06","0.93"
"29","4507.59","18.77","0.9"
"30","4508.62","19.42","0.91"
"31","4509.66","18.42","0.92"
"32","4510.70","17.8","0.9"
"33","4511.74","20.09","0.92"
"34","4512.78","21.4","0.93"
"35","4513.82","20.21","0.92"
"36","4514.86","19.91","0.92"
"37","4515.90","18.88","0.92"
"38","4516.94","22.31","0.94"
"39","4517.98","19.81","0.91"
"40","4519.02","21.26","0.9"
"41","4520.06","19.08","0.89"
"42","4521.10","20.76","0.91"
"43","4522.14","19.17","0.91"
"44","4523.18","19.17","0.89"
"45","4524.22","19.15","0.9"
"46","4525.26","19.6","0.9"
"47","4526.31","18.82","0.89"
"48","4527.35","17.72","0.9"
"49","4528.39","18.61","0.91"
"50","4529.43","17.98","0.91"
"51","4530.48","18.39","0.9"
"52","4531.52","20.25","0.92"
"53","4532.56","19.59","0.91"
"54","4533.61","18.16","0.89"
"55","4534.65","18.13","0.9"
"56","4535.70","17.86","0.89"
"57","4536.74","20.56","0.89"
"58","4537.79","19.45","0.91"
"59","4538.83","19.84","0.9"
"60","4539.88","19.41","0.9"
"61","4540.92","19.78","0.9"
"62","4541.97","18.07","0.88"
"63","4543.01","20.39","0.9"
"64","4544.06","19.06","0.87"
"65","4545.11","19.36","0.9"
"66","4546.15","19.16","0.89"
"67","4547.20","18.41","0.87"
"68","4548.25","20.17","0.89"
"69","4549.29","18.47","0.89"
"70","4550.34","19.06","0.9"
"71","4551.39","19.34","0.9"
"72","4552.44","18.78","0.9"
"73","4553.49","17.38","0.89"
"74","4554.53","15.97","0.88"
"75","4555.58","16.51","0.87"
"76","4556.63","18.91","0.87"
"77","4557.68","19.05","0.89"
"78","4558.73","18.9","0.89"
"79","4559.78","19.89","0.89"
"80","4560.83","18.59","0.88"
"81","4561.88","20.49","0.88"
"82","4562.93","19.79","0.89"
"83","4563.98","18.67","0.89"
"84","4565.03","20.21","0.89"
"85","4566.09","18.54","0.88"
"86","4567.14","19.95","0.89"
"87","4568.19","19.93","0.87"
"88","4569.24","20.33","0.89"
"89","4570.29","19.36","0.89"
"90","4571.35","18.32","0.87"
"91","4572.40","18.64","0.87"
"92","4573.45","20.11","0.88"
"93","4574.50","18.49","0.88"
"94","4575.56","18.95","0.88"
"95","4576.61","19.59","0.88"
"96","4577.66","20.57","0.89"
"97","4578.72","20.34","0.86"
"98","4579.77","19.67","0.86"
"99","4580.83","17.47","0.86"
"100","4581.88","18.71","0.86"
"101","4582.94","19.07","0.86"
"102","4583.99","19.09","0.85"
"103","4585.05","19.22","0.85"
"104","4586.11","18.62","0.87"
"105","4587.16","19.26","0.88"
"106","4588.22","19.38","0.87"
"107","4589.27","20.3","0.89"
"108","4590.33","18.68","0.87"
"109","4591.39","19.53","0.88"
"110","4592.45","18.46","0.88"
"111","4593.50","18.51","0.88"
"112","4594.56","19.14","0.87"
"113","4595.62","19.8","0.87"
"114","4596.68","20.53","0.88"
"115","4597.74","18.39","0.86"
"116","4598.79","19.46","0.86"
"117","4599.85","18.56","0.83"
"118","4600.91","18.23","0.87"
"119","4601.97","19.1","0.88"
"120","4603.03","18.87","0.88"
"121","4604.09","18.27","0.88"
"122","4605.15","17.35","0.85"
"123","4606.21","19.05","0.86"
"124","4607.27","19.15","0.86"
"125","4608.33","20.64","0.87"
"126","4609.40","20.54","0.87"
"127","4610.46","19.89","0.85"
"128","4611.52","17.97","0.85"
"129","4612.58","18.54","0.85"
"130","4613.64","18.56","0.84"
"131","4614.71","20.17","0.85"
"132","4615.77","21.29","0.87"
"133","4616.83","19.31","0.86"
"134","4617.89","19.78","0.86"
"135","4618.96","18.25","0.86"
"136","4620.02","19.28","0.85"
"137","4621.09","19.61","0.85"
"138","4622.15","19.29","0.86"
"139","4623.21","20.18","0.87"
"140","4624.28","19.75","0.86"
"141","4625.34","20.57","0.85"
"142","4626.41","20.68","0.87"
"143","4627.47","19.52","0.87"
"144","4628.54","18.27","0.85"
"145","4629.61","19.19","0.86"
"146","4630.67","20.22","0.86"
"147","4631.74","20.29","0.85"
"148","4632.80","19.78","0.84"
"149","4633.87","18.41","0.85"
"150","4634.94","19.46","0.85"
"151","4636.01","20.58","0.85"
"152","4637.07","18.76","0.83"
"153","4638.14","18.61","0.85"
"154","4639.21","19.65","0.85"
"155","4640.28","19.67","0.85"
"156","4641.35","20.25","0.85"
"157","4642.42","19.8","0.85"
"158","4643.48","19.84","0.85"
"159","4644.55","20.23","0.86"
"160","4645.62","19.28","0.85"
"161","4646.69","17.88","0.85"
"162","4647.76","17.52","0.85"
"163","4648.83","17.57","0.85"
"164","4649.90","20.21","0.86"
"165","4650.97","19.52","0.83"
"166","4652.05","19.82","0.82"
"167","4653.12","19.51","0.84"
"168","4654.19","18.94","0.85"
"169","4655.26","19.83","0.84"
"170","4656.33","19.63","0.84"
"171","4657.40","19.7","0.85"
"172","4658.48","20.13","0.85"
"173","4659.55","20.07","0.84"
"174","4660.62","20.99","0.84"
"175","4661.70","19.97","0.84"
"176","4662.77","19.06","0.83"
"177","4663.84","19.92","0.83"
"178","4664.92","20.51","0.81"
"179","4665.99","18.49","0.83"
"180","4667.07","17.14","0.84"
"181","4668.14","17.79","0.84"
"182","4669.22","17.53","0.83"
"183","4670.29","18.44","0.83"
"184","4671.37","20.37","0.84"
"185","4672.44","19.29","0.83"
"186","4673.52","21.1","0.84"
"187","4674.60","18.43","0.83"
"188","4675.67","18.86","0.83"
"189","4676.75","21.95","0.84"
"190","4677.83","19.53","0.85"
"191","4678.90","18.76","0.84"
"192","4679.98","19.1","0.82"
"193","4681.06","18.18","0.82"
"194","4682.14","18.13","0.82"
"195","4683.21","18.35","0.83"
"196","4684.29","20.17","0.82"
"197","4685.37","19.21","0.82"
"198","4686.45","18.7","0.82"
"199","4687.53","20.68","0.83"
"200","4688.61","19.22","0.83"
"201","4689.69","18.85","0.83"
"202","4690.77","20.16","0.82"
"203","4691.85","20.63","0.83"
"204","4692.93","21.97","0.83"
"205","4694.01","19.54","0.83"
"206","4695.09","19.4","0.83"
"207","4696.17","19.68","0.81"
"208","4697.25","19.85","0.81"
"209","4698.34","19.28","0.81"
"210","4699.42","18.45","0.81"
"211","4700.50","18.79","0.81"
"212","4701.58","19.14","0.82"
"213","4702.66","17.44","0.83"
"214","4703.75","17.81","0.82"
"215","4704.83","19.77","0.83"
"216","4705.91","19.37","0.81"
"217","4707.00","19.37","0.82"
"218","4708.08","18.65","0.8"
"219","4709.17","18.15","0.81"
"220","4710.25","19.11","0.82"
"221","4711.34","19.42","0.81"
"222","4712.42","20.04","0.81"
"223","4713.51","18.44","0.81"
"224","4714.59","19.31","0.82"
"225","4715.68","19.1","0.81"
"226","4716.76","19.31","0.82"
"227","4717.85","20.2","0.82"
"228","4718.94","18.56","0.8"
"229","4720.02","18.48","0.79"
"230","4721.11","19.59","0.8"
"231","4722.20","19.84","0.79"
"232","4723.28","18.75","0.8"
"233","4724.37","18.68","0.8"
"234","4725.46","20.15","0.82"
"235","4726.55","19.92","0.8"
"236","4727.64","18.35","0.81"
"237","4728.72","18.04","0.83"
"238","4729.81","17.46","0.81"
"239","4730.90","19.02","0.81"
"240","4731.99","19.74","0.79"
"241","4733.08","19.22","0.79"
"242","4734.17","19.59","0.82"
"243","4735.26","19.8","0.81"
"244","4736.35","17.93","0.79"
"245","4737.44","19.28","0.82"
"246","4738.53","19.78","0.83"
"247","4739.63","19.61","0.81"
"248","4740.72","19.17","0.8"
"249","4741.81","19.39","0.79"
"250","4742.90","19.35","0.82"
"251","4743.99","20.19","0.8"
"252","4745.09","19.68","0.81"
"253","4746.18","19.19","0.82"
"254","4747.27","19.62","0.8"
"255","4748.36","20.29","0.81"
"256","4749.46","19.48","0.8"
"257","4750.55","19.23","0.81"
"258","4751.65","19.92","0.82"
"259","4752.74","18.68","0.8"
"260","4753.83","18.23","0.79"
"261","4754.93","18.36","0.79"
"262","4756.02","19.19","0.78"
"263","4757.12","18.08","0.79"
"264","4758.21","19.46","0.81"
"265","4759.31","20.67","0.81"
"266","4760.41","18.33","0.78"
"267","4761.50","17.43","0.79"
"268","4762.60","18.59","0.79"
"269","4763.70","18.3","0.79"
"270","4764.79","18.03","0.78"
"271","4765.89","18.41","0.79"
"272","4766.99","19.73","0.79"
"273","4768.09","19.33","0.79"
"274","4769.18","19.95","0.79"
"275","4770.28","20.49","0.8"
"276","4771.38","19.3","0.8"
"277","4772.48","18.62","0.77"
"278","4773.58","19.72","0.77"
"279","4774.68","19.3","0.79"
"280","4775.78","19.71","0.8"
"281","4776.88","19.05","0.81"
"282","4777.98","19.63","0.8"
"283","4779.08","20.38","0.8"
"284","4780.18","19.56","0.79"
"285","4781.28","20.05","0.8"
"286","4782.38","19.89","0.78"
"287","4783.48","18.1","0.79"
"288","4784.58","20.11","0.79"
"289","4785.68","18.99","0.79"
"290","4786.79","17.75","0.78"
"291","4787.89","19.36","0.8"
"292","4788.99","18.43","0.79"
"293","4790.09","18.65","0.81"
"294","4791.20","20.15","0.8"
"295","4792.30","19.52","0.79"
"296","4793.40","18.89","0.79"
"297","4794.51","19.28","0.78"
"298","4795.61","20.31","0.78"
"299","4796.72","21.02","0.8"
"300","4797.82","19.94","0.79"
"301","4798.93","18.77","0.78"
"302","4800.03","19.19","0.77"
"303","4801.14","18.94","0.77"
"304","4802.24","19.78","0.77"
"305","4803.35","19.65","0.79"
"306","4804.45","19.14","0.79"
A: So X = 0.29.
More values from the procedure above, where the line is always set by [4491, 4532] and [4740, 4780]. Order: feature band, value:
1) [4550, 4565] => 0.6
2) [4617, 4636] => -0.2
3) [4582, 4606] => 0.5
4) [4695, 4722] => 0.3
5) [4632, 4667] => -0.2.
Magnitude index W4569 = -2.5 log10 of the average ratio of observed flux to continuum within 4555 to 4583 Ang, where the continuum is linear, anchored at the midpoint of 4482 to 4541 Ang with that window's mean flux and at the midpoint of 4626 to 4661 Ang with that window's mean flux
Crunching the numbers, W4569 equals 0.01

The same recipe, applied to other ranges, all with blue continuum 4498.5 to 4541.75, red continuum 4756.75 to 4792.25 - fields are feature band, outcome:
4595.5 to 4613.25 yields 0.02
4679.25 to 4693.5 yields -0.01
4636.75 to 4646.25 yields -0.01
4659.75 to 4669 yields 0.01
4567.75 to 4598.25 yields 0.01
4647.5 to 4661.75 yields -0.01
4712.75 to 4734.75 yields 0.01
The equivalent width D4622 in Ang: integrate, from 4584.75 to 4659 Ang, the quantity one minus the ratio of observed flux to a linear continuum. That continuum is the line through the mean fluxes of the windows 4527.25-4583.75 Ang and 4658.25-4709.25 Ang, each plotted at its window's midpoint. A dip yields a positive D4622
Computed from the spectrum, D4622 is -0.6 Ang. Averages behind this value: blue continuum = 19.1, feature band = 19.3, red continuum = 19.3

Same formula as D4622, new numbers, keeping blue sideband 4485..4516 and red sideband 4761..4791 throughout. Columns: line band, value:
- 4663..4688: 0.2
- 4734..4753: -0.3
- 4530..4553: 0.4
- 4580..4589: 0.2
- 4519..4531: 0.3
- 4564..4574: 0.0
